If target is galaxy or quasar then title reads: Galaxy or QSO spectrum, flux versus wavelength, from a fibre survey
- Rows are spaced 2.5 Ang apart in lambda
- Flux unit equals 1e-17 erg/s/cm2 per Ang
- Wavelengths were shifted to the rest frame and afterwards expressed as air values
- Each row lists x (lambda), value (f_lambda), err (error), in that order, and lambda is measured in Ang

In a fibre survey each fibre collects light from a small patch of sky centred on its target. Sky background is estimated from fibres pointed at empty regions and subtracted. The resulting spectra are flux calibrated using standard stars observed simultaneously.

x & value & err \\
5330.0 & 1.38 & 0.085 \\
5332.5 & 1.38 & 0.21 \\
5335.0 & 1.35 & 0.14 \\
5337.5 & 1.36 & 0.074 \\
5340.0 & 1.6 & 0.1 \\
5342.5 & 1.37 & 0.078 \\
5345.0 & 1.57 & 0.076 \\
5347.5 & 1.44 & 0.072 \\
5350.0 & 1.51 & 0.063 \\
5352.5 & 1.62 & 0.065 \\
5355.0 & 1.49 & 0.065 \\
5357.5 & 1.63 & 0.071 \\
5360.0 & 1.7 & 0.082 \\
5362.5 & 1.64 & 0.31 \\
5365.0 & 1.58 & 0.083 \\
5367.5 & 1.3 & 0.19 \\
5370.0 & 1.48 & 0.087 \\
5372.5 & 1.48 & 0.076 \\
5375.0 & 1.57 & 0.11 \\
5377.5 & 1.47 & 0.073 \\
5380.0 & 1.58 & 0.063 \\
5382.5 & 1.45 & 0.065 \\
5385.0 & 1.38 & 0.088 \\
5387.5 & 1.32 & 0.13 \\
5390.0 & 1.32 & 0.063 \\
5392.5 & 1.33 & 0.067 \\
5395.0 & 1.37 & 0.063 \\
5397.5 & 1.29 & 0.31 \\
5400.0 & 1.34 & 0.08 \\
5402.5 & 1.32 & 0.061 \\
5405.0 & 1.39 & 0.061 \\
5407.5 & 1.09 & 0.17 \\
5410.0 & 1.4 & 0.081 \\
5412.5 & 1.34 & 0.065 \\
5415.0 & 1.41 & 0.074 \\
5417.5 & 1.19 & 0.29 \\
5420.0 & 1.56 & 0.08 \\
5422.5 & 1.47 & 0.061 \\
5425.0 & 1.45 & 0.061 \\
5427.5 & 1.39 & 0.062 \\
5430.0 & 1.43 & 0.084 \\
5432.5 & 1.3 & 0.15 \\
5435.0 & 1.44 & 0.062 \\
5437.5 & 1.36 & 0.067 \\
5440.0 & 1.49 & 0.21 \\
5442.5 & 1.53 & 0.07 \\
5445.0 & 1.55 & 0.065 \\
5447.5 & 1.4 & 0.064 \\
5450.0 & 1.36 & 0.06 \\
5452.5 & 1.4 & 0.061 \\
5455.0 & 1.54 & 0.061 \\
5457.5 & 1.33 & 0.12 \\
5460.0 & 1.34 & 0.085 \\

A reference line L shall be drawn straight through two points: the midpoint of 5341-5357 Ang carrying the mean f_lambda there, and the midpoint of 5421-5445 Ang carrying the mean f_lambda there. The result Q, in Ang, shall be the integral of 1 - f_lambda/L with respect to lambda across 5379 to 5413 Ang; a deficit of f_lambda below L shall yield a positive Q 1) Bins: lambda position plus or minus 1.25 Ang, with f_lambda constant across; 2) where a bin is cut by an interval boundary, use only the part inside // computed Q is 2.7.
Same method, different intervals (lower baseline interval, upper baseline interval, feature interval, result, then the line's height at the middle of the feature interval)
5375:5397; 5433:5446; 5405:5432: 1.31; 1.44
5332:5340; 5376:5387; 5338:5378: -2.71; 1.43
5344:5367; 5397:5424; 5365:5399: 1.06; 1.46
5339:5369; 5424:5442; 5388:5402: 1.36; 1.47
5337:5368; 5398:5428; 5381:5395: 0.65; 1.43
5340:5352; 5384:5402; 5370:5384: -1.17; 1.39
